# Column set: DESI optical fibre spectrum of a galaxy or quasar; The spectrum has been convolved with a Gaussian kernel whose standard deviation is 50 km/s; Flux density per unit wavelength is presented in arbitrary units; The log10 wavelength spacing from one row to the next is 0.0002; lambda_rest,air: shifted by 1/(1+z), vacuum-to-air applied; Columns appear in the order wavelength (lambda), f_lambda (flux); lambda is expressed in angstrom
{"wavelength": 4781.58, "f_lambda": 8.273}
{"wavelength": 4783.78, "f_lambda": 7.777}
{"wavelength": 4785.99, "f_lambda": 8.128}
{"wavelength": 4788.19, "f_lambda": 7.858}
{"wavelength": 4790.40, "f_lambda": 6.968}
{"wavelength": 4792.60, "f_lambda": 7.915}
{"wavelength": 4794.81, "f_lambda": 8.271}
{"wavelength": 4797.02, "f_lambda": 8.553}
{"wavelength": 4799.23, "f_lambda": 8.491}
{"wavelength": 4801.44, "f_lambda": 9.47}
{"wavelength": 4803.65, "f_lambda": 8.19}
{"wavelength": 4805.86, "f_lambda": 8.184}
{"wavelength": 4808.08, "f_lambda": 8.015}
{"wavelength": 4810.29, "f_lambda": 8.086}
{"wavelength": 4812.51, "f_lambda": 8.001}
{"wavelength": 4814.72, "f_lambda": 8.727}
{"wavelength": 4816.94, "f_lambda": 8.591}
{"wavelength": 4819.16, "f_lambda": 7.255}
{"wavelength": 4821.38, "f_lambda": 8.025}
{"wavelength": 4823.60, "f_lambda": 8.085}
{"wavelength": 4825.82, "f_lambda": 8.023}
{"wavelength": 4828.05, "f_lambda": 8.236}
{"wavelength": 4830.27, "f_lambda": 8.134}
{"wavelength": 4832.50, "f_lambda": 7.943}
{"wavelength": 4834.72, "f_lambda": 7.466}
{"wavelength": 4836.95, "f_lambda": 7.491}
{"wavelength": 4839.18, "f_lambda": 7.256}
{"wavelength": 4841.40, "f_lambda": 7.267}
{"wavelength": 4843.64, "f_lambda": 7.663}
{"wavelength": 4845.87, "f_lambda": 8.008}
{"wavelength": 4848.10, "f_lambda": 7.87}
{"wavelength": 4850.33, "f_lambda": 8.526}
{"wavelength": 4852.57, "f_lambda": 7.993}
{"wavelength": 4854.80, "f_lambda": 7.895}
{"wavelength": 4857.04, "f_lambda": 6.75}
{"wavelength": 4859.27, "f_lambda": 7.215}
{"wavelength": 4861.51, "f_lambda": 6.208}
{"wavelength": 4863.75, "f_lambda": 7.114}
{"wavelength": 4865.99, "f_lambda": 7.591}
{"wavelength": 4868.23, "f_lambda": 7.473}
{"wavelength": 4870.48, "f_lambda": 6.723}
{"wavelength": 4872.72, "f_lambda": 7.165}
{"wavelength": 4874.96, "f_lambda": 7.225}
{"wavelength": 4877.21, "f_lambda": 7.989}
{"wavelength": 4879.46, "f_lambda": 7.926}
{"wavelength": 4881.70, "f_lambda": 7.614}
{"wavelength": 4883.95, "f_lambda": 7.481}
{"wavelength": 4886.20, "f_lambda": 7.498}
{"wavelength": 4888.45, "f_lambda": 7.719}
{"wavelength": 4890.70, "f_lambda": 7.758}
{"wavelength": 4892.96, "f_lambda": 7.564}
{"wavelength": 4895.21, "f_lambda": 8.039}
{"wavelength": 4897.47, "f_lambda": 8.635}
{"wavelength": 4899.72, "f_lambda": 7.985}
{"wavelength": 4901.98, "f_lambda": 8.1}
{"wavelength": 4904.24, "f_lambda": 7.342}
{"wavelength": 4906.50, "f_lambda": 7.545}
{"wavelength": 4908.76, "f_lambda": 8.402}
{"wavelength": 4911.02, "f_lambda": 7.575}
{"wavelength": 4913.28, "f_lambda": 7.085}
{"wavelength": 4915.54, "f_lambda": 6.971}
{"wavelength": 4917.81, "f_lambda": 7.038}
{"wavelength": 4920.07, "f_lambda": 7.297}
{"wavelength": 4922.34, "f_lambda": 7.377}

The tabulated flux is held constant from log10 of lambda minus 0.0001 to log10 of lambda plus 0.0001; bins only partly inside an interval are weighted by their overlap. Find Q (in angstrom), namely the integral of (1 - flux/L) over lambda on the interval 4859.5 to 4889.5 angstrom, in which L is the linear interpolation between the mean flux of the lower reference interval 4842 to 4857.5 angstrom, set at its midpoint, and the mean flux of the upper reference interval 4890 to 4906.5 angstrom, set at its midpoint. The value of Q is 1.9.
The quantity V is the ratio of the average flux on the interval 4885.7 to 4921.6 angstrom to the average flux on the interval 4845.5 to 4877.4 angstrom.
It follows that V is 1.03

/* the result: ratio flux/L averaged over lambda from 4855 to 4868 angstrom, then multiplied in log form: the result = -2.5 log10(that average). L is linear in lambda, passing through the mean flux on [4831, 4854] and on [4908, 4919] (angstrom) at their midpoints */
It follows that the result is 0.09 mag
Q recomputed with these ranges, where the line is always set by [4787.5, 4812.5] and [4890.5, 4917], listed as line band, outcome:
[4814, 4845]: 0.76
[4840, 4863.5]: 1.30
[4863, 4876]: 1.10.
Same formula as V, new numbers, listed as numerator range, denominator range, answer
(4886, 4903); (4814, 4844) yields 1.01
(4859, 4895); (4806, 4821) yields 0.91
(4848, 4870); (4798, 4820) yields 0.89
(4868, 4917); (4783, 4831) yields 0.94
